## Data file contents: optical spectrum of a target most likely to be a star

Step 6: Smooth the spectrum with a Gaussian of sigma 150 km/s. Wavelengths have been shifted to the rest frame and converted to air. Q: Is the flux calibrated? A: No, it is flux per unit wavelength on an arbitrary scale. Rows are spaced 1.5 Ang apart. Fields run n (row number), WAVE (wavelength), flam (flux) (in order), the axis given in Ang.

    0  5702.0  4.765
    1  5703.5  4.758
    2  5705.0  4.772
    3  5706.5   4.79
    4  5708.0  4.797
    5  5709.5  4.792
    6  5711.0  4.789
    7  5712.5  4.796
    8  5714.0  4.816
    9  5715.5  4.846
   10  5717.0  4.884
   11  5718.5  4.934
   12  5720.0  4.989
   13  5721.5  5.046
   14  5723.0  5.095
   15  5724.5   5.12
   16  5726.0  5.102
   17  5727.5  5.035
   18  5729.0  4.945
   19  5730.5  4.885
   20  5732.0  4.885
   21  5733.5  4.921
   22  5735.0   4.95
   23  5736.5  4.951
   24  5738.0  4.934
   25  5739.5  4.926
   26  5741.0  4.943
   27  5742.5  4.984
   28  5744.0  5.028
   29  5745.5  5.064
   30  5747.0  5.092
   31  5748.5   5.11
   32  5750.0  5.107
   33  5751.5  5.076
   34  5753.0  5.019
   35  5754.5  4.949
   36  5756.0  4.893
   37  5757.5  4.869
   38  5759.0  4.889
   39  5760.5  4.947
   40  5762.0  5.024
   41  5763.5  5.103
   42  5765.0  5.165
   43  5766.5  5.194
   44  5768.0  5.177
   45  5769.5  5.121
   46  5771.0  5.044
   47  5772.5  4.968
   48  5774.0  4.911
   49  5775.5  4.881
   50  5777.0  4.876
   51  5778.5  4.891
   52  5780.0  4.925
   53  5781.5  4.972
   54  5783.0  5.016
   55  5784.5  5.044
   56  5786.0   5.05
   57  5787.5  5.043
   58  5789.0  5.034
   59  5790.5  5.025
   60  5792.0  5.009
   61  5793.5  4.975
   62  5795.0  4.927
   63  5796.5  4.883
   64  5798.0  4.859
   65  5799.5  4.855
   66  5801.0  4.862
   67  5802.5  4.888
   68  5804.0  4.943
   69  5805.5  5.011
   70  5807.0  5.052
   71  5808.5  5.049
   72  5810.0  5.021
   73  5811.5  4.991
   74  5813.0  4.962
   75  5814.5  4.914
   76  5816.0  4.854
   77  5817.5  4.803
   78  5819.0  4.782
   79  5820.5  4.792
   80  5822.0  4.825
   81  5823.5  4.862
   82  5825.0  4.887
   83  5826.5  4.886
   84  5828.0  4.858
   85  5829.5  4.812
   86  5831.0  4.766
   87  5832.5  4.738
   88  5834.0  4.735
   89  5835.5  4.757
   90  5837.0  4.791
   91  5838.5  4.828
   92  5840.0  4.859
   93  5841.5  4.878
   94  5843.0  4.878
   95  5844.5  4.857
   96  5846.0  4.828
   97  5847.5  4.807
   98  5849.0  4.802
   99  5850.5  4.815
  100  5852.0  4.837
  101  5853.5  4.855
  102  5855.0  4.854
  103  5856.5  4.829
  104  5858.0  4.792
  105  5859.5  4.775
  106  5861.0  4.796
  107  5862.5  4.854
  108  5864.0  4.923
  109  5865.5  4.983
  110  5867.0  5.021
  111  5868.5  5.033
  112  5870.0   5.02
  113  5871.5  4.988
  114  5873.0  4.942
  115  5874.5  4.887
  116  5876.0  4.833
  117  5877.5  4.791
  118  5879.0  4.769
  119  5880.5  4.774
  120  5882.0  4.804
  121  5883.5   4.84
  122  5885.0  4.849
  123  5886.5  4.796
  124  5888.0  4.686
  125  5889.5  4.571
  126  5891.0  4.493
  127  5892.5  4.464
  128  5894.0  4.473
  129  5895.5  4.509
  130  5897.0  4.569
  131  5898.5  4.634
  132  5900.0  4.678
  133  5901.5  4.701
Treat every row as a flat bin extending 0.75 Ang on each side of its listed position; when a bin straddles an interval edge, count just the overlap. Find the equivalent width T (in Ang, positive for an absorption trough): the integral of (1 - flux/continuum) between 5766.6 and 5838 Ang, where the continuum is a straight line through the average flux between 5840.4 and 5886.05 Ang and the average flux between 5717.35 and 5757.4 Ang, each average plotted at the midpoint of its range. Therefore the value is 0.1 Ang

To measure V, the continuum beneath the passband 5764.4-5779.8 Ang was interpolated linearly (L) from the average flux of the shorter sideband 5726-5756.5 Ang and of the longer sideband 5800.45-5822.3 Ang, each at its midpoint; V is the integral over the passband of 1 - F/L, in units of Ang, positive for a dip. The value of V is -0.2 Ang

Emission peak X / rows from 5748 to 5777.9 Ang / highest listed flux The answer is 5.194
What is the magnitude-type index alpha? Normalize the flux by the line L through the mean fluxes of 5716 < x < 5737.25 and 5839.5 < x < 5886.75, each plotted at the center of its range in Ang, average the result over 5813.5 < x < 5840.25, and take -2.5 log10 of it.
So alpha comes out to 0.02 mag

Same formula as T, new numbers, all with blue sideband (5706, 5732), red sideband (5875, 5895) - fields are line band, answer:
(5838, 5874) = -1.0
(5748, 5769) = -0.7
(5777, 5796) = -0.6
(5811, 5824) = -0.2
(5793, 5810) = -0.4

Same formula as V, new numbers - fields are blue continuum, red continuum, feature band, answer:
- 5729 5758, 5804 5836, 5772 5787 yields -0.1 Ang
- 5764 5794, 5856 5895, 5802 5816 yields -0.1 Ang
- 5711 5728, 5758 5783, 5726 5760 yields 0.0 Ang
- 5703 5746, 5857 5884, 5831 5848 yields 0.3 Ang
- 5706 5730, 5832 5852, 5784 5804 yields -0.4 Ang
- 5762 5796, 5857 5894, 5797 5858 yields 0.7 Ang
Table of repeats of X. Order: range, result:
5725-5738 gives 5.102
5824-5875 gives 5.033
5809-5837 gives 5.021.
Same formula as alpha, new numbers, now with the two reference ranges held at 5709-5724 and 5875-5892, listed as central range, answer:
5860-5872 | -0.04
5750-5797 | -0.03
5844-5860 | -0.01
